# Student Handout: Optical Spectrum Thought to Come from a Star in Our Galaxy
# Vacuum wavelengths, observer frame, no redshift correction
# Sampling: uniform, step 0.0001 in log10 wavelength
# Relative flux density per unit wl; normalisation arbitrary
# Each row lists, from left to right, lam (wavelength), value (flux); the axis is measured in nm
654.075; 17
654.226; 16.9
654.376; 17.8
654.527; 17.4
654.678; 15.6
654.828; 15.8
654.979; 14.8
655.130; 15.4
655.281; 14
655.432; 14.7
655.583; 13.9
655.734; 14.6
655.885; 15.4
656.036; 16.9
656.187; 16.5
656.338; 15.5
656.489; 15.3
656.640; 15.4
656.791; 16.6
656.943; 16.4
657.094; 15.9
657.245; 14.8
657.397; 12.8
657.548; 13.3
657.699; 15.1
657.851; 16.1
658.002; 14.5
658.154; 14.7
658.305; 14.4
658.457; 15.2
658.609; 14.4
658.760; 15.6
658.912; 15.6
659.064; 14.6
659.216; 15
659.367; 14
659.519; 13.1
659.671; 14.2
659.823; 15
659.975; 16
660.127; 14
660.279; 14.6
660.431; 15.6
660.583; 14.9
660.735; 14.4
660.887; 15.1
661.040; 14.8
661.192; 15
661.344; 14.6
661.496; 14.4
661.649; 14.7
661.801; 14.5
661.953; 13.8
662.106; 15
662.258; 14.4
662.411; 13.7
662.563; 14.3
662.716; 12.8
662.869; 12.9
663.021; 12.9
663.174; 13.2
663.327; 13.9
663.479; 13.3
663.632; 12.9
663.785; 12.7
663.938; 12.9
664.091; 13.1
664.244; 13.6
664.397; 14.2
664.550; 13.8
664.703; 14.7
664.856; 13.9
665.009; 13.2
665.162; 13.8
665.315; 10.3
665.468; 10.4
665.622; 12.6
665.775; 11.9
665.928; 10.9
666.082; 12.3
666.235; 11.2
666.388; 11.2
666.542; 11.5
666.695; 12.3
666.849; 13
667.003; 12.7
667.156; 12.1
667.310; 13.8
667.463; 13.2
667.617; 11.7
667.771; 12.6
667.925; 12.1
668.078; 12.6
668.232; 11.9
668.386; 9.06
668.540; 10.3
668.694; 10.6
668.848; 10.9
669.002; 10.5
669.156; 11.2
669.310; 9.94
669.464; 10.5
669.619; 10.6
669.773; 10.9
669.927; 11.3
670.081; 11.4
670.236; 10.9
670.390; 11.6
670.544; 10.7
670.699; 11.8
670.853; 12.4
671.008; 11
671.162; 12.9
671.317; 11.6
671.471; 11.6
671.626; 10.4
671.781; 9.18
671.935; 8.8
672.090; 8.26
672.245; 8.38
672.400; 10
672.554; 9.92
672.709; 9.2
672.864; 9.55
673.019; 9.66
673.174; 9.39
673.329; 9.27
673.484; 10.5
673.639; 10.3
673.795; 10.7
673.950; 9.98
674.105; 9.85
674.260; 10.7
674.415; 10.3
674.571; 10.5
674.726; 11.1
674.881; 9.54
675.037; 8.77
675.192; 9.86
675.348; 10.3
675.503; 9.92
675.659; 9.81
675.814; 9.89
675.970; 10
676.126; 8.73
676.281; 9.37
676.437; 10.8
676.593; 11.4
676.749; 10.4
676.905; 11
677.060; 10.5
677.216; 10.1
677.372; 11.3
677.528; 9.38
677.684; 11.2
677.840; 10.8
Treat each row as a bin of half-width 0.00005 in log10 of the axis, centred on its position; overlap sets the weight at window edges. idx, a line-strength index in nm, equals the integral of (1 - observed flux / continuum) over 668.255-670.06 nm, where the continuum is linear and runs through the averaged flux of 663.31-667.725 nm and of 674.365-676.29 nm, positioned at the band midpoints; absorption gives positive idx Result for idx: 0.16 nm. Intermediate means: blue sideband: 12.6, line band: 10.6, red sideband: 9.86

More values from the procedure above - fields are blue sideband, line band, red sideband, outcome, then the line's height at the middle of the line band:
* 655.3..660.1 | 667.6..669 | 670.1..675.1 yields 0.05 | 11.6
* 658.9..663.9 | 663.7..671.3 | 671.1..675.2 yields 0.05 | 12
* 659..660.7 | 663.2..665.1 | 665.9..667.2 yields -0.09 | 12.9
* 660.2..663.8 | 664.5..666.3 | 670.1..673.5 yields 0.06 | 12.8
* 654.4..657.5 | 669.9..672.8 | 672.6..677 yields 0.12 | 11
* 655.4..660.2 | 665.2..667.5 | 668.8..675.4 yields 0.05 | 12.2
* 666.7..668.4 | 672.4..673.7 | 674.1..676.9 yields 0.13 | 10.8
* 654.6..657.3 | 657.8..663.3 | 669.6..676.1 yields -0.18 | 14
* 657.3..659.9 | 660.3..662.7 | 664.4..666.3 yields -0.16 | 13.7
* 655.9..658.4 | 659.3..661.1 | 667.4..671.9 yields -0.05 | 14.3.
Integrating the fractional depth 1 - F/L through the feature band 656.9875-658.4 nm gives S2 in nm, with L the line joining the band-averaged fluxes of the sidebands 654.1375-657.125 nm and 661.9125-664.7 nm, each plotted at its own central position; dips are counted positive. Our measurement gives 0.045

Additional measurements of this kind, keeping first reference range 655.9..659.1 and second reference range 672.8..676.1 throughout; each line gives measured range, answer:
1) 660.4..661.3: -0.05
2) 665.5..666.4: 0.07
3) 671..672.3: 0.08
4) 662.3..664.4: 0.02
